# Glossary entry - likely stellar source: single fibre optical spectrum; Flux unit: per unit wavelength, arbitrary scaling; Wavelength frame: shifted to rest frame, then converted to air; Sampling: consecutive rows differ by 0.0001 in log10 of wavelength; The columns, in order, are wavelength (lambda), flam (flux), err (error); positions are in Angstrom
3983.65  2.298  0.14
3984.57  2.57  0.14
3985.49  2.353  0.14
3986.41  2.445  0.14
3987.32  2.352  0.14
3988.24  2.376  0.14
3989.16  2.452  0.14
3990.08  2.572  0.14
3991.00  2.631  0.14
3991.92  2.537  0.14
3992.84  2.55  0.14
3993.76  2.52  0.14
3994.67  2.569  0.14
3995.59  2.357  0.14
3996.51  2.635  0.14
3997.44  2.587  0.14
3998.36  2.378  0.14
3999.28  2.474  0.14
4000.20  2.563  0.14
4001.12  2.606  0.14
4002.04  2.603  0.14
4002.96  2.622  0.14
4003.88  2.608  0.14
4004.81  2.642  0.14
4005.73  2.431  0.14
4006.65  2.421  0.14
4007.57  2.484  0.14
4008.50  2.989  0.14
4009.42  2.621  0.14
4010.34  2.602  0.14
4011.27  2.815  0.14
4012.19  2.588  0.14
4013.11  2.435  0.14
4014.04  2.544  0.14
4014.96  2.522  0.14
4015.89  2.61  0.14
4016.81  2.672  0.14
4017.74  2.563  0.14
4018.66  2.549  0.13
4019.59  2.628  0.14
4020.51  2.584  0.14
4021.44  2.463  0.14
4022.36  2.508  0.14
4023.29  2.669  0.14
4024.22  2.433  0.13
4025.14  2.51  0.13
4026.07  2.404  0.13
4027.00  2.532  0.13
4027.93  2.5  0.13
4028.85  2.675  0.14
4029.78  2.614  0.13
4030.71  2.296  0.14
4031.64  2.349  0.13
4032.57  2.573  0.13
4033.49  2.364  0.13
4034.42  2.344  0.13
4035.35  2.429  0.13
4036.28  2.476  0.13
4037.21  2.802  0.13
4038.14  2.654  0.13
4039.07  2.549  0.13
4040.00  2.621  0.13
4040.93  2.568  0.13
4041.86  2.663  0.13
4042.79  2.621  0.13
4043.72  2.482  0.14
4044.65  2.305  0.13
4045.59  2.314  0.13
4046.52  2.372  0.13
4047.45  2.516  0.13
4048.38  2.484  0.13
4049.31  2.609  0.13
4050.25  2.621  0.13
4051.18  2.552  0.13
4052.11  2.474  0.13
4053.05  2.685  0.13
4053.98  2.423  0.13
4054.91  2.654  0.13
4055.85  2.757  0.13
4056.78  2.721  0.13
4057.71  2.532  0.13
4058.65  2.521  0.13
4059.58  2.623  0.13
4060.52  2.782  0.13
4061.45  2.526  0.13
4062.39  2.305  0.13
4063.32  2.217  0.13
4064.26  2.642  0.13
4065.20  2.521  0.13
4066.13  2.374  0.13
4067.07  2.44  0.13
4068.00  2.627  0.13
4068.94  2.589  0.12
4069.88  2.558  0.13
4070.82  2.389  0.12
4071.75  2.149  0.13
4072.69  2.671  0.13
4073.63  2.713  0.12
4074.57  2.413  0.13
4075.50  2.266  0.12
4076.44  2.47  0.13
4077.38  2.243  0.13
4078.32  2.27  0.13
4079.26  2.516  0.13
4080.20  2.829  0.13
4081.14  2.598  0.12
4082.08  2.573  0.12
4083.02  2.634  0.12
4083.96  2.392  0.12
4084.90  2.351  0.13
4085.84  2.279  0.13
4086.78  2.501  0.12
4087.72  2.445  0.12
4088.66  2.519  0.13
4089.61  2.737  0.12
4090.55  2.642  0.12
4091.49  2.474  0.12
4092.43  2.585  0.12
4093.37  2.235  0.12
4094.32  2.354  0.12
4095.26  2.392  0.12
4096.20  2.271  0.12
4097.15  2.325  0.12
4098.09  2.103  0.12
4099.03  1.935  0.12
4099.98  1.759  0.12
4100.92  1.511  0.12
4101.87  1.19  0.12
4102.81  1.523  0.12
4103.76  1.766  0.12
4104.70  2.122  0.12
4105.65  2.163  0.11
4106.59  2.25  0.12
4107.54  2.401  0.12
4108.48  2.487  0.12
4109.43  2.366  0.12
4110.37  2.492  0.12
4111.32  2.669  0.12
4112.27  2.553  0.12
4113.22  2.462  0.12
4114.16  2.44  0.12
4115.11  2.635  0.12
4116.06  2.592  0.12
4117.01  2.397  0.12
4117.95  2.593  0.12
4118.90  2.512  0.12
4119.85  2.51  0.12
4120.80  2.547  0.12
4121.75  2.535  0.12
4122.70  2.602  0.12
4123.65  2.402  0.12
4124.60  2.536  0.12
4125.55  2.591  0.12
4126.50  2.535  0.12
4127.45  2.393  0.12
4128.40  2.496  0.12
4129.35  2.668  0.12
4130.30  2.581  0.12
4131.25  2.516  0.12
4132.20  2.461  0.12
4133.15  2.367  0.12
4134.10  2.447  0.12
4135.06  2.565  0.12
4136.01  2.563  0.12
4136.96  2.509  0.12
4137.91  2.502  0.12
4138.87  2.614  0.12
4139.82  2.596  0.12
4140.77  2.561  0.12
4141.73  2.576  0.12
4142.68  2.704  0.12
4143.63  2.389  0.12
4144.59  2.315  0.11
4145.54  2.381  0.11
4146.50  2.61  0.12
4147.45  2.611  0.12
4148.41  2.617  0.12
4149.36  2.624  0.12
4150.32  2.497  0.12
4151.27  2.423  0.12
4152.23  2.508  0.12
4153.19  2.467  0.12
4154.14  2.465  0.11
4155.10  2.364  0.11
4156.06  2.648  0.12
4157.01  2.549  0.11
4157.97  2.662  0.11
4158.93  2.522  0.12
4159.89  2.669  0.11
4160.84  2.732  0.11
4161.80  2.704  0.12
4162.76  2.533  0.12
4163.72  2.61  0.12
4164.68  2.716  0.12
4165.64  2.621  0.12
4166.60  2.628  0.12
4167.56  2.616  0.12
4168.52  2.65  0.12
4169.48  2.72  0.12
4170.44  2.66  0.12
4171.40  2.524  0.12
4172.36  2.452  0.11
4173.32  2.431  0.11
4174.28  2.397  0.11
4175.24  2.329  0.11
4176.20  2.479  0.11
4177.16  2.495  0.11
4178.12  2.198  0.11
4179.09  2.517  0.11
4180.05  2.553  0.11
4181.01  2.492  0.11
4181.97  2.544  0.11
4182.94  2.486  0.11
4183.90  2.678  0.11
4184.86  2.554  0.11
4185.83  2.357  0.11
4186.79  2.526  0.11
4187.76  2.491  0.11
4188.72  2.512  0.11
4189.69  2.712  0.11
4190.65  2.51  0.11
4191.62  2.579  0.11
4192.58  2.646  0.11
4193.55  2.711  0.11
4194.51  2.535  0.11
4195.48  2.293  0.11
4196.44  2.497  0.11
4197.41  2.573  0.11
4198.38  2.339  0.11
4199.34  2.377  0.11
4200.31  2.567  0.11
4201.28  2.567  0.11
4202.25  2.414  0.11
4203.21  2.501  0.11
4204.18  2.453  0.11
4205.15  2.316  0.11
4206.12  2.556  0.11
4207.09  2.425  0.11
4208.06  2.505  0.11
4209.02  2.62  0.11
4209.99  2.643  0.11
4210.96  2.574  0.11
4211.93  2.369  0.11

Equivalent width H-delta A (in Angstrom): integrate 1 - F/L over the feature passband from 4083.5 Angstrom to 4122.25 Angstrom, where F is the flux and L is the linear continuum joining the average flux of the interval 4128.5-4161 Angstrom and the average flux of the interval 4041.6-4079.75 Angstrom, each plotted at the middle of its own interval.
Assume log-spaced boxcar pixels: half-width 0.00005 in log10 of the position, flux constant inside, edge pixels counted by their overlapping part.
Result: 3.1 Angstrom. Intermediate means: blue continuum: 2.5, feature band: 2.32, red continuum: 2.54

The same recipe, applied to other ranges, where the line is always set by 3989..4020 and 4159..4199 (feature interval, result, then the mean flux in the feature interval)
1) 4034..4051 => 0.26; 2.52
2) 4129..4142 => 0.07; 2.54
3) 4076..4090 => 0.38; 2.49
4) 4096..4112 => 2.96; 2.08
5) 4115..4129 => 0.16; 2.52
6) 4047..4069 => 0.11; 2.55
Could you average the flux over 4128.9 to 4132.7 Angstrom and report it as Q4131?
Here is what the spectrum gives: 2.56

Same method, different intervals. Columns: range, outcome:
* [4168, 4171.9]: 2.64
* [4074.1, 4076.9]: 2.39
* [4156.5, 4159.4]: 2.58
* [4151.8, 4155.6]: 2.45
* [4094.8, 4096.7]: 2.33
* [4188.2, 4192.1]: 2.58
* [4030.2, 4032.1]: 2.32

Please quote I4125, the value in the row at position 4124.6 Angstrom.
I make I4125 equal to 2.536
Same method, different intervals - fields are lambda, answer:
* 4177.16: 2.495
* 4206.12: 2.556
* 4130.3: 2.581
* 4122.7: 2.602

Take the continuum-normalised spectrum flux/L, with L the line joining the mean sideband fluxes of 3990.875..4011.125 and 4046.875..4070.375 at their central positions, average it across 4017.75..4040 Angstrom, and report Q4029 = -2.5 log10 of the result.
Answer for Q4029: 0.02 mag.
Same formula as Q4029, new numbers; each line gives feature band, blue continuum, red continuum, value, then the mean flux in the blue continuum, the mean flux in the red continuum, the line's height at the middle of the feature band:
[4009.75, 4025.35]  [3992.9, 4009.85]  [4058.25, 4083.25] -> -0.011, 2.56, 2.5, 2.55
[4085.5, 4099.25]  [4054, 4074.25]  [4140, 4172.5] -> 0.066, 2.53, 2.57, 2.55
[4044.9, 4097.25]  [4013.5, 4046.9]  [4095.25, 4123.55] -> -0.046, 2.52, 2.27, 2.39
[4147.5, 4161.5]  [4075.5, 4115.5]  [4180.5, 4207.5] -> -0.054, 2.32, 2.51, 2.43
